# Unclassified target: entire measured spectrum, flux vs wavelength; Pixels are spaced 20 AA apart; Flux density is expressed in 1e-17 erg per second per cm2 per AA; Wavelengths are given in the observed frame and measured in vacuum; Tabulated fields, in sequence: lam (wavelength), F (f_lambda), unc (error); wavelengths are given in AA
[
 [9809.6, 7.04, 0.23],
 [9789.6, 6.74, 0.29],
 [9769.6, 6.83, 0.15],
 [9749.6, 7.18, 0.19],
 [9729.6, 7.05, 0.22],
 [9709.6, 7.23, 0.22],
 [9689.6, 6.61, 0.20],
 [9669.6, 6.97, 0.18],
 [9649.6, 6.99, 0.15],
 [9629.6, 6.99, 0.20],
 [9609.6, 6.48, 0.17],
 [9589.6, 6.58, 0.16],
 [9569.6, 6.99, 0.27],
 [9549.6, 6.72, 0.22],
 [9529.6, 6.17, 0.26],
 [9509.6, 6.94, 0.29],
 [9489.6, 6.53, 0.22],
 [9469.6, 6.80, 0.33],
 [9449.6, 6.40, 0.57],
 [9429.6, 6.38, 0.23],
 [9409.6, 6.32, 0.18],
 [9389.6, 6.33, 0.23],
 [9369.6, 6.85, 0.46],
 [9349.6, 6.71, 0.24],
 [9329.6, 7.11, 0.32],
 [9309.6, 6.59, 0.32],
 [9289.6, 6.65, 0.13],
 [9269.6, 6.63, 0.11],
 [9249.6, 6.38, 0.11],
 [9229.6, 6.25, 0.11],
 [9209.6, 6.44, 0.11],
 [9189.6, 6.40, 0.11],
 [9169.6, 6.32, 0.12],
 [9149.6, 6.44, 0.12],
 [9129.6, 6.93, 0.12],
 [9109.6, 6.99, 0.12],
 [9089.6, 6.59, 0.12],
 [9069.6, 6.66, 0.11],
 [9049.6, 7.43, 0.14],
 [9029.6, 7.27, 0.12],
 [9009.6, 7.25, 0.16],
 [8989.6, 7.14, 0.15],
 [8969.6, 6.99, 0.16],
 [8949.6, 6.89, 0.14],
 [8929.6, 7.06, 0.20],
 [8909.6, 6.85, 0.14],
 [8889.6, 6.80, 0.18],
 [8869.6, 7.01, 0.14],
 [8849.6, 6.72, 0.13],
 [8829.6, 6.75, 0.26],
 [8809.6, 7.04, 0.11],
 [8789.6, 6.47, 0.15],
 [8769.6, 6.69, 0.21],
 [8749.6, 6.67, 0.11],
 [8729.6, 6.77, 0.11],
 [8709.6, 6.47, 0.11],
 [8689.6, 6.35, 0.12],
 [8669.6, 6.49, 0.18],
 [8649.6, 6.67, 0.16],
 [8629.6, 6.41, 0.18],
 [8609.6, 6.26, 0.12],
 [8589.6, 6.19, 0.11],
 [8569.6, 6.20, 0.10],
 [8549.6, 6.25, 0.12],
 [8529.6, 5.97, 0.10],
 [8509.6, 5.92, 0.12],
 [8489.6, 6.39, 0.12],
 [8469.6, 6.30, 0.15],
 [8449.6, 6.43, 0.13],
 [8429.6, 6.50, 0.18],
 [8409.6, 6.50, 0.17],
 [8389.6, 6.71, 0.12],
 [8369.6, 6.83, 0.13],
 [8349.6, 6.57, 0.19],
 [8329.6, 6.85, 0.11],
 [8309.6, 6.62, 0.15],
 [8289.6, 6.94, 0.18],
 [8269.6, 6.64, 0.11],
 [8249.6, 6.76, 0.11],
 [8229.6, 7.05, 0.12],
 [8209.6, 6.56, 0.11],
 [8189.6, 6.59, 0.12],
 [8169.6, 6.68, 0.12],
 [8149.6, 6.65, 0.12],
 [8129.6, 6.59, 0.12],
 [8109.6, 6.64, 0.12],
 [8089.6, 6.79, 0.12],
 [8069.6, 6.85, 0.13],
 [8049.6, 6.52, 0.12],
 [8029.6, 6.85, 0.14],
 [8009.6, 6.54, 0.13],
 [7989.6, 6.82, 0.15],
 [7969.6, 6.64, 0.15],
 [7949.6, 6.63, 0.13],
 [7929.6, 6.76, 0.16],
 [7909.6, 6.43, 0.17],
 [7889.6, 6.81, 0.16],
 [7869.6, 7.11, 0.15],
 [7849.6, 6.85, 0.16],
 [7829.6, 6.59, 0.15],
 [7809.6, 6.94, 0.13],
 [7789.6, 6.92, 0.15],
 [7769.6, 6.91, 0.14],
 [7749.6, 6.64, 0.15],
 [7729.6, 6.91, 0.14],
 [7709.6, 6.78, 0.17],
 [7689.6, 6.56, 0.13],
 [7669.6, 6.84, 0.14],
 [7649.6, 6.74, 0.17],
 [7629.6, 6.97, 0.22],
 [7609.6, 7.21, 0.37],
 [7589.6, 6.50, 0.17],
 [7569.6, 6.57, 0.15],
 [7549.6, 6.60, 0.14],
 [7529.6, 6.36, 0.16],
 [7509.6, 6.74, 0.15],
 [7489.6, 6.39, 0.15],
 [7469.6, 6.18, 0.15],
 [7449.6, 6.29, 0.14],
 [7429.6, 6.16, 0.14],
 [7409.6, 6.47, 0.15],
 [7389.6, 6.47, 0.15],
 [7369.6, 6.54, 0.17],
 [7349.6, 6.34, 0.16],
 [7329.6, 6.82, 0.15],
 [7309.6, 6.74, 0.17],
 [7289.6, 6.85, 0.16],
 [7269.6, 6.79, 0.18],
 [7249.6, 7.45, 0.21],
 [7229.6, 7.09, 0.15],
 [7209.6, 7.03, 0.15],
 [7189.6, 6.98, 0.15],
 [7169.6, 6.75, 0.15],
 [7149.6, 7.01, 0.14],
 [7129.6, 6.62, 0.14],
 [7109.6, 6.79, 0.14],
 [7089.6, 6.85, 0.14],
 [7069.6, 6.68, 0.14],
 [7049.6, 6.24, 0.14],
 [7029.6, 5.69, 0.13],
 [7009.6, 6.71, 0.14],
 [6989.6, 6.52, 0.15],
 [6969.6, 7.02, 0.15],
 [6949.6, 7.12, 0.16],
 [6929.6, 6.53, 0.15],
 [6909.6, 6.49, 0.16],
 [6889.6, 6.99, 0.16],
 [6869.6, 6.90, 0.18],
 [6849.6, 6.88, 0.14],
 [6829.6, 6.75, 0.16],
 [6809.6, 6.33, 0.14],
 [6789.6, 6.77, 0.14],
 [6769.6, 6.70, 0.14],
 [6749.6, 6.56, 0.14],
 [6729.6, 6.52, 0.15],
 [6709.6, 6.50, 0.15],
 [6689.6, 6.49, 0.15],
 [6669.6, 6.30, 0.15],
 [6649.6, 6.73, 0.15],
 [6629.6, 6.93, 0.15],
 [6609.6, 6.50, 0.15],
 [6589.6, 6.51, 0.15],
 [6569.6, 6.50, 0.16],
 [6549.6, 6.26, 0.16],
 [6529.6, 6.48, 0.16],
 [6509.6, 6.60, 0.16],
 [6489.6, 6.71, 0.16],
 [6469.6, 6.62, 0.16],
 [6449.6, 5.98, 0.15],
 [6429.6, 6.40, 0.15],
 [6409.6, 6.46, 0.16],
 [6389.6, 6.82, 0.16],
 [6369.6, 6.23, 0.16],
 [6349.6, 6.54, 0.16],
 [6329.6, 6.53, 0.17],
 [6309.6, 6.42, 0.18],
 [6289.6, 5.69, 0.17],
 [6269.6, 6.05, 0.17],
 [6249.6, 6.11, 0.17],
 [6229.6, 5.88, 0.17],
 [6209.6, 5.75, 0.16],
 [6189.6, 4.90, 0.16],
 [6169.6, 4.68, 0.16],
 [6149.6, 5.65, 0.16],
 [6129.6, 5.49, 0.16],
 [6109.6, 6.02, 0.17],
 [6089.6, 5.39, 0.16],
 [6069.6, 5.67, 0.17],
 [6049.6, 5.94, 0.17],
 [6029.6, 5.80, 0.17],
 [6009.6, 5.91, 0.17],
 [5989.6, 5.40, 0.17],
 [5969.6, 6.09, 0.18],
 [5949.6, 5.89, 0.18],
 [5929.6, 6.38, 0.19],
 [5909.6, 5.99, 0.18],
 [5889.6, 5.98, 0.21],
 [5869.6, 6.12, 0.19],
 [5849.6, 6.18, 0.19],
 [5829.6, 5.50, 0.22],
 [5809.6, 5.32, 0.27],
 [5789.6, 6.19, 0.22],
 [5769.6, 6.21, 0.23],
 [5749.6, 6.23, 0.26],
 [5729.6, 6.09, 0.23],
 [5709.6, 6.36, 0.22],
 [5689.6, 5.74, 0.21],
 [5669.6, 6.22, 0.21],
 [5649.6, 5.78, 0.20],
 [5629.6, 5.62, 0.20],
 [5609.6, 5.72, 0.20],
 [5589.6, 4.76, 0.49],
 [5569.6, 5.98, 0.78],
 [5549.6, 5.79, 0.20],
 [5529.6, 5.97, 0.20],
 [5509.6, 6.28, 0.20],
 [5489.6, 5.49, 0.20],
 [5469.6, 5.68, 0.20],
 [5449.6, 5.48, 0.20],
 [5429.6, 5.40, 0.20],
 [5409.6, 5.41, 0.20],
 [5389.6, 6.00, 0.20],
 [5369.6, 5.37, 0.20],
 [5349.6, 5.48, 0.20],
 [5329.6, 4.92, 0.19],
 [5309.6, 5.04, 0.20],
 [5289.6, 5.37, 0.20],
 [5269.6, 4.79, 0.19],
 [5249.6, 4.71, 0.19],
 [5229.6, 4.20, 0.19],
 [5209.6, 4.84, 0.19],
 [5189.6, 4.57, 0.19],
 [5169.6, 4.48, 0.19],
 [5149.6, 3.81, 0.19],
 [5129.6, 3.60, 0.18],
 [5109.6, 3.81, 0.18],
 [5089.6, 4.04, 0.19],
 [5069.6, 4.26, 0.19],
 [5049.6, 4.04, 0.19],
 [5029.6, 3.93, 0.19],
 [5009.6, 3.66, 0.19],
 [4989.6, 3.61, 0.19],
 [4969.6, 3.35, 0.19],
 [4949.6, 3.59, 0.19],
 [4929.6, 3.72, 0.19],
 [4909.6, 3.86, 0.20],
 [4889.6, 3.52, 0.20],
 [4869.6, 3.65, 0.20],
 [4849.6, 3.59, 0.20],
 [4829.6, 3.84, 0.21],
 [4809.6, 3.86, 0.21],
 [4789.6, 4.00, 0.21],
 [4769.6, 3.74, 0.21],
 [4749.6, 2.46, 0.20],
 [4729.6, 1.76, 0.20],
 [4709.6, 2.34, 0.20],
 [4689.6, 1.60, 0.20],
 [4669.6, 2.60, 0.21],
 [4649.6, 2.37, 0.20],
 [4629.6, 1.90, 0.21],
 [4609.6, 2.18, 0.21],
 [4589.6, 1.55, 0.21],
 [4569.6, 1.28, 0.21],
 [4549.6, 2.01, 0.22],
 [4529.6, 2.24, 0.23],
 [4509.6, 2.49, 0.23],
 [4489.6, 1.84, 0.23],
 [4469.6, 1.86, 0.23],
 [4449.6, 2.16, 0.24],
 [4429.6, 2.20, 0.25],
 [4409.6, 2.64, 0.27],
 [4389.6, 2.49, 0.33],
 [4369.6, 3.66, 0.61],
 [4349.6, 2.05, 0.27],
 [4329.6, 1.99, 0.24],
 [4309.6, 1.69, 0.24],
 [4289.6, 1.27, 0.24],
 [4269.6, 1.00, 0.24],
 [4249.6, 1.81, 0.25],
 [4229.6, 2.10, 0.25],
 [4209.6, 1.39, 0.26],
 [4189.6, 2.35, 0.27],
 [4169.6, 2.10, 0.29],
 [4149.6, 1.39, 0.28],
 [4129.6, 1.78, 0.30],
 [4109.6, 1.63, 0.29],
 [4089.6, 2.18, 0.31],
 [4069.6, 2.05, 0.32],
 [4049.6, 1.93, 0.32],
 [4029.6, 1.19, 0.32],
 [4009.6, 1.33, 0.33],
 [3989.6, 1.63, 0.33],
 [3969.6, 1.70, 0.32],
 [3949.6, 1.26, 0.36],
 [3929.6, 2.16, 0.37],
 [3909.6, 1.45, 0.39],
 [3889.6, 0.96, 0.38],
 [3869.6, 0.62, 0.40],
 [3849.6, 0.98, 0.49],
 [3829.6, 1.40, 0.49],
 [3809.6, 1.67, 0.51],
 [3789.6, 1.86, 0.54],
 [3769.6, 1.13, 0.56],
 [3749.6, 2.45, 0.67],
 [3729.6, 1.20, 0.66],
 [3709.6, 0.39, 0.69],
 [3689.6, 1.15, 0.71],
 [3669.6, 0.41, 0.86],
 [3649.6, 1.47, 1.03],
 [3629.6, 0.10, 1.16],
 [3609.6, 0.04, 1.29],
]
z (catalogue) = 0.194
